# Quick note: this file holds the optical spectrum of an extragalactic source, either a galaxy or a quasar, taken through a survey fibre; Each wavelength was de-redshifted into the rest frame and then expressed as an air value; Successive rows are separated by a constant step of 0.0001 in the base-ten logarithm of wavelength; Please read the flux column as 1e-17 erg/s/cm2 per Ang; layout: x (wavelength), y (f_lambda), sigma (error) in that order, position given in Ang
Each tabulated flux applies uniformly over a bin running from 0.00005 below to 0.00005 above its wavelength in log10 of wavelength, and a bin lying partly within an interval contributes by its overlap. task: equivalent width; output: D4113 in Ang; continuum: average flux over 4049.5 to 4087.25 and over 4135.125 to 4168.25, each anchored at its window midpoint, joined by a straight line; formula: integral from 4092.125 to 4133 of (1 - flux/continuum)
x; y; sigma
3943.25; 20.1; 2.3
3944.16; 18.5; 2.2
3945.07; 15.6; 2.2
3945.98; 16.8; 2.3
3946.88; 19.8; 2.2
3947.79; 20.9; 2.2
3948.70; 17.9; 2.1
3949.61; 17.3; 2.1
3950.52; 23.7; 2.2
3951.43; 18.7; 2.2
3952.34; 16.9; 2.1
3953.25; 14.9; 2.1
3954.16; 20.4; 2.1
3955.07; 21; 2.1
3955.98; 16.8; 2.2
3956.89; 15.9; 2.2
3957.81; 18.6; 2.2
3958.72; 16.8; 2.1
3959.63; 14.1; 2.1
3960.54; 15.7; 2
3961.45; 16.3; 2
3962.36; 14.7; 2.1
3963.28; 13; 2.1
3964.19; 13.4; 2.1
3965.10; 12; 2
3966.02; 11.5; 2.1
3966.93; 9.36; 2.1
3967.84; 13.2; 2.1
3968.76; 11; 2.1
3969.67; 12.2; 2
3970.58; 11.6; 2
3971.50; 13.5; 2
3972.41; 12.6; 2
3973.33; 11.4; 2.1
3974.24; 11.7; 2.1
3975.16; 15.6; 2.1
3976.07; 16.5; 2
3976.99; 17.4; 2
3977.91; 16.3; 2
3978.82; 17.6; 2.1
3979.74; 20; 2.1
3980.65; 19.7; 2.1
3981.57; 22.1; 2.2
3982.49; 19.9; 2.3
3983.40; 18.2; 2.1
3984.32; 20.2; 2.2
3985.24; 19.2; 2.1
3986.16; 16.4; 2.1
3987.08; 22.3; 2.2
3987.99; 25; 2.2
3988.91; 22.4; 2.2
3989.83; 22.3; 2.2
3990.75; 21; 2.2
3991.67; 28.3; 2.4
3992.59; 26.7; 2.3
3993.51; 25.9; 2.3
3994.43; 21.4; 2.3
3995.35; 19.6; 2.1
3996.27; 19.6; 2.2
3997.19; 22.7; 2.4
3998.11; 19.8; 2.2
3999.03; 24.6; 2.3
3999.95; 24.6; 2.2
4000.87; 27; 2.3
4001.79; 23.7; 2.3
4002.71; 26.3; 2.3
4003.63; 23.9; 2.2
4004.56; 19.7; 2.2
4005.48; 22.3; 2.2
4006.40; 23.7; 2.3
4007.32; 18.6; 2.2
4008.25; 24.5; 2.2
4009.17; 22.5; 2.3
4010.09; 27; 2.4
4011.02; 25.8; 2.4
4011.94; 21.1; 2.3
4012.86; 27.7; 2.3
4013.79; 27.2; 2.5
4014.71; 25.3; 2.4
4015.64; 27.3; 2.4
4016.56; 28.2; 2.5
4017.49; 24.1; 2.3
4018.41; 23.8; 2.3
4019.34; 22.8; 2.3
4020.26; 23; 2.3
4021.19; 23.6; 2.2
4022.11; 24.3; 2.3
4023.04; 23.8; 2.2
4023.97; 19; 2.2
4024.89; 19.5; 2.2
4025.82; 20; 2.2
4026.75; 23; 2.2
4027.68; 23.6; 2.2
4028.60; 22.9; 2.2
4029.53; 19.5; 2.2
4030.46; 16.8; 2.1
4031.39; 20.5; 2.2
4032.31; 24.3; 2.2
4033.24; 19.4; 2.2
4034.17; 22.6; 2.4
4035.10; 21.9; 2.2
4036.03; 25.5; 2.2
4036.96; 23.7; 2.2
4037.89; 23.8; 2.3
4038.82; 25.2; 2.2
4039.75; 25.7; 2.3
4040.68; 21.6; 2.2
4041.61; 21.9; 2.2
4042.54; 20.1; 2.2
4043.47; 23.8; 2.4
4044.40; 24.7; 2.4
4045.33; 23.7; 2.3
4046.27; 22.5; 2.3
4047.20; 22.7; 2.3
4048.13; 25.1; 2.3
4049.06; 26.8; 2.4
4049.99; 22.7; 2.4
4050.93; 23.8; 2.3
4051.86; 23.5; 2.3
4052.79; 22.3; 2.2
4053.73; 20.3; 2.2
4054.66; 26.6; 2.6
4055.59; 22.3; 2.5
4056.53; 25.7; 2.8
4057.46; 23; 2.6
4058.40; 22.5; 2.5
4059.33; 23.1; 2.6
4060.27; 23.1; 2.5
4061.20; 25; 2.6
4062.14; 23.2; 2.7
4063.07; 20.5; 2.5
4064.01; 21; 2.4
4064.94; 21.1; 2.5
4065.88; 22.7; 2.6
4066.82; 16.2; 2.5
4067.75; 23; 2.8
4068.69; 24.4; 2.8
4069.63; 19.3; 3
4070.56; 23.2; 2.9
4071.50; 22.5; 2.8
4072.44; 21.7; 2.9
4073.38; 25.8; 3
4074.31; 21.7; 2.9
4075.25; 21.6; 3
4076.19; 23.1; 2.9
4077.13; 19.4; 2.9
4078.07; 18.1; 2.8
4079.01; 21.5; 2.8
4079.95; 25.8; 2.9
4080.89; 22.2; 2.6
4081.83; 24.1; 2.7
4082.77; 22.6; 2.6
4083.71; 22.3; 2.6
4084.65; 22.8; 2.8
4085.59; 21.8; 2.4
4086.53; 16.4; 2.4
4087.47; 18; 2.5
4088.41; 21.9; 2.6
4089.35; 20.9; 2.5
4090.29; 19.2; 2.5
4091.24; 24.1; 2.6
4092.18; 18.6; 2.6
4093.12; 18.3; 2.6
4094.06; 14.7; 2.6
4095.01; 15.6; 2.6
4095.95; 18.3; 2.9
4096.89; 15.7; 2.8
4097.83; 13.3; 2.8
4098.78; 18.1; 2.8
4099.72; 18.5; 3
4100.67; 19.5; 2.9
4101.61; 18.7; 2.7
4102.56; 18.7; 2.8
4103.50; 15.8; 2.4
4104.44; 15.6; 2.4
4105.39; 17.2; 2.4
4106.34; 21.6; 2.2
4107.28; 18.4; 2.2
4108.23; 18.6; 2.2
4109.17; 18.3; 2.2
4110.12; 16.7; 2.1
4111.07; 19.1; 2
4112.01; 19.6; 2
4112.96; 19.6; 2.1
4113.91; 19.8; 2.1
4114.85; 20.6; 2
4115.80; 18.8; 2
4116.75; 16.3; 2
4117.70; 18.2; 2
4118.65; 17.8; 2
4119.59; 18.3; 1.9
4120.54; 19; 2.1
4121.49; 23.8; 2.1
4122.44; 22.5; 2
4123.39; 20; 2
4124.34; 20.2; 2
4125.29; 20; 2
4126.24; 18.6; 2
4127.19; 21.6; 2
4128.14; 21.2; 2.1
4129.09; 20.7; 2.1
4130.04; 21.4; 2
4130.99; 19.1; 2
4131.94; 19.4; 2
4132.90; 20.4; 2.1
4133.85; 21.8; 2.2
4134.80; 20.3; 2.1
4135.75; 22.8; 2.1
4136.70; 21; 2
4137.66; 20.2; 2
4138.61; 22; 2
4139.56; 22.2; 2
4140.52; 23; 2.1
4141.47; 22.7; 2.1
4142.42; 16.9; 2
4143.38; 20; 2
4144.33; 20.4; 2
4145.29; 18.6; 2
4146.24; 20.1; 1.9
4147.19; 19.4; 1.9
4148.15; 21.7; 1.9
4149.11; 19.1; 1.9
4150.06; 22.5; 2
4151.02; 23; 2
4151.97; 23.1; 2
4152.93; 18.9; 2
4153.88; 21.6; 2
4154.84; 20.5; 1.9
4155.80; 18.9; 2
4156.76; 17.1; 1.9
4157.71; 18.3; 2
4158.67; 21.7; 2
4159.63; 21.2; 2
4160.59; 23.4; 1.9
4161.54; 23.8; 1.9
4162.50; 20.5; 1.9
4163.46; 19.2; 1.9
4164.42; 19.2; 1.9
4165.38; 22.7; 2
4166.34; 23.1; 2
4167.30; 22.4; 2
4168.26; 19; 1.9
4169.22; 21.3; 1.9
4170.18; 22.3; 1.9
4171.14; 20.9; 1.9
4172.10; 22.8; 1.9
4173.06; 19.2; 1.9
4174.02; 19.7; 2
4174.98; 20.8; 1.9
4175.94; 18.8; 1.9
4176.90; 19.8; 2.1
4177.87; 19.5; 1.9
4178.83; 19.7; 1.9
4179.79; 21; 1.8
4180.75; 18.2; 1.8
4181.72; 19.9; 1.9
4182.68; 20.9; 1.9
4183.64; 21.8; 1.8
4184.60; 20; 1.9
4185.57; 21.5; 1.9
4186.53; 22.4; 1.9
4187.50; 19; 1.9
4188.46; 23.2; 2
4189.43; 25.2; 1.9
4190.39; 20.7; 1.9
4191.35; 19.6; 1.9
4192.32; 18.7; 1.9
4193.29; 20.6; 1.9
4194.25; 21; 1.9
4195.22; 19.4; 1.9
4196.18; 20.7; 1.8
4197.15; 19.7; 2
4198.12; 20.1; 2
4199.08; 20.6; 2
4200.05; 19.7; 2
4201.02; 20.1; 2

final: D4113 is 5.2 Ang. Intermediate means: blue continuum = 22.3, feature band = 18.8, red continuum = 20.9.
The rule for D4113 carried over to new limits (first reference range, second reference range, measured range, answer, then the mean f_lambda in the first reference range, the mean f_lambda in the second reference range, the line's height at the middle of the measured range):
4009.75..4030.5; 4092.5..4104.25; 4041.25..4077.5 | -4.3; 23.6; 17.1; 20.3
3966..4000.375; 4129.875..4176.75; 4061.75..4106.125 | -0.7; 18.6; 20.8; 19.9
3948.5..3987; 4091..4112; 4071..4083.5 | -3.4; 16.1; 17.9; 17.5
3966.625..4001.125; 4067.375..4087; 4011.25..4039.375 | -3.9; 18.9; 22.1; 20.3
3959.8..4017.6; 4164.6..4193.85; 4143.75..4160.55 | 0.2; 19.9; 20.8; 20.7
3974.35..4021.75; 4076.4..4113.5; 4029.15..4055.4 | -2.5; 22.4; 19.2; 20.9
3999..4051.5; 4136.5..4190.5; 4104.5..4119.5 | 2.2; 23.4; 20.8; 21.8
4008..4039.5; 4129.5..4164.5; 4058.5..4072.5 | 0.3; 23.3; 20.7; 22.4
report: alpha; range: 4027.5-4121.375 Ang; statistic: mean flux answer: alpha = 21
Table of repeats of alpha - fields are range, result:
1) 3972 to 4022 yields 21.9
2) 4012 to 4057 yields 23.3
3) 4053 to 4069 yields 22.5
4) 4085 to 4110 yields 18.3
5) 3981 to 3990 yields 20.7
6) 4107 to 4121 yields 18.6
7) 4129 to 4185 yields 20.7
